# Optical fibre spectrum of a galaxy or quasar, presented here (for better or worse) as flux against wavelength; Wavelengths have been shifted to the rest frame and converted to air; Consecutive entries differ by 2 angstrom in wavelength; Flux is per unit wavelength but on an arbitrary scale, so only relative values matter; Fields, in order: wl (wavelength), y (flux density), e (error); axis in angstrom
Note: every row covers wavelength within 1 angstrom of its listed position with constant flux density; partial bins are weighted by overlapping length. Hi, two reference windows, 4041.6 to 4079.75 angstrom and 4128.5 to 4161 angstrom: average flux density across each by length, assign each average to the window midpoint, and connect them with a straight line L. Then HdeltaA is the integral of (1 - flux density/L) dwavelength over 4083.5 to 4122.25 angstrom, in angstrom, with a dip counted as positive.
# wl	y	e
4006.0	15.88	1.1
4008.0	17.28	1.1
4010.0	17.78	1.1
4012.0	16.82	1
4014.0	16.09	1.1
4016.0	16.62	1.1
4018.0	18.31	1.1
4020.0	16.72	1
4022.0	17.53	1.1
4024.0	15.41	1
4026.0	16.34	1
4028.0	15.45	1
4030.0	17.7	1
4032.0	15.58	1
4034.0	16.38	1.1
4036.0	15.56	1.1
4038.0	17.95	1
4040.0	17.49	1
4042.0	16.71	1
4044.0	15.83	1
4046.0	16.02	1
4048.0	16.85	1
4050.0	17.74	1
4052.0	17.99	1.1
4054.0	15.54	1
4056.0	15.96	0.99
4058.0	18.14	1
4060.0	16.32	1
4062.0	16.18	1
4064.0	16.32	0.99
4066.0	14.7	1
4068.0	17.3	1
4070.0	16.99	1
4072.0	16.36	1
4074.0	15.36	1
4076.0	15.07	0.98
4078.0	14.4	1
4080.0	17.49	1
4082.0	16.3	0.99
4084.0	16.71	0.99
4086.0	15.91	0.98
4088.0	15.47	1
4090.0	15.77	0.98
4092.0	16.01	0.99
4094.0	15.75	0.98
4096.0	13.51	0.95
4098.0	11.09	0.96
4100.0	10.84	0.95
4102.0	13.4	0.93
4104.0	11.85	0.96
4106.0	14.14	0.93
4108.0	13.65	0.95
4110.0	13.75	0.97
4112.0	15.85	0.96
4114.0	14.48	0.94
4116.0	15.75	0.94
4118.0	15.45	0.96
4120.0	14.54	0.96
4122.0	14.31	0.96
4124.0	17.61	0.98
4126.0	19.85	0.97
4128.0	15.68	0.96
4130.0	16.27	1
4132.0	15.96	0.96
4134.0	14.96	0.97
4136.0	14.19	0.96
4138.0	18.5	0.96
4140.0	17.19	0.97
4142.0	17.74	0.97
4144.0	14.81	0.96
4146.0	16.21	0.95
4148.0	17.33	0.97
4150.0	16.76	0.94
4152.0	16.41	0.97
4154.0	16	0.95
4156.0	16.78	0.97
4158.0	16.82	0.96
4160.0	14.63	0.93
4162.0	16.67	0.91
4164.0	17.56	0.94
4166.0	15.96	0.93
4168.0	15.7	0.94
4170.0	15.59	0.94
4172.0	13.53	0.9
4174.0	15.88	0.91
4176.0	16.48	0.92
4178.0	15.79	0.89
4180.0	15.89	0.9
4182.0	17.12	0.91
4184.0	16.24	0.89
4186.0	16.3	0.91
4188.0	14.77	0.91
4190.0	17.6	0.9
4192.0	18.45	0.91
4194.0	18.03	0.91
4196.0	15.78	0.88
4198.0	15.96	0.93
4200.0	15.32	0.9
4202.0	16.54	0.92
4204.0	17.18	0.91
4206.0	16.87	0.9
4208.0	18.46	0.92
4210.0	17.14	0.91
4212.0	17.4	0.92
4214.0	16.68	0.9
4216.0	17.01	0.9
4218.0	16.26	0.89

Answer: 4.6 angstrom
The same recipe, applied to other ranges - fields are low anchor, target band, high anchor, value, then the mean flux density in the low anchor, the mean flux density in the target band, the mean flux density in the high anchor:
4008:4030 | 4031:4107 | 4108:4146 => 3.09 angstrom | 16.8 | 15.7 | 15.9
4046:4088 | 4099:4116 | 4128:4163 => 2.80 angstrom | 16.4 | 13.6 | 16.3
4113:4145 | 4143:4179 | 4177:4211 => 0.70 angstrom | 16.1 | 16.1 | 16.7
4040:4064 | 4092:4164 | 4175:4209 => 5.29 angstrom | 16.7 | 15.4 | 16.6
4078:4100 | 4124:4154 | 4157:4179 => -1.87 angstrom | 15.1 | 16.6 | 15.9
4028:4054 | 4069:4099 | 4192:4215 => 2.31 angstrom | 16.7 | 15.5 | 16.9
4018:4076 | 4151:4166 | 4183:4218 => 0.30 angstrom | 16.5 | 16.4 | 16.8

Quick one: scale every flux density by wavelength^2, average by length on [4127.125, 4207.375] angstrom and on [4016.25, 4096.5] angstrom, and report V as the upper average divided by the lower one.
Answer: 1.1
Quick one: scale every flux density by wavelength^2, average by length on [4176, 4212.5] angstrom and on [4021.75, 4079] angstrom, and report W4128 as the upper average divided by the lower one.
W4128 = 1.09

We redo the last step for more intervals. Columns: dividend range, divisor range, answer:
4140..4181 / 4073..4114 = 1.14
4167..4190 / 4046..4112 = 1.08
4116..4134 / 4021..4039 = 1.03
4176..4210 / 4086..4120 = 1.22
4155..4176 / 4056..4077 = 1.03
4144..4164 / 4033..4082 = 1.04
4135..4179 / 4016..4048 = 1.04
